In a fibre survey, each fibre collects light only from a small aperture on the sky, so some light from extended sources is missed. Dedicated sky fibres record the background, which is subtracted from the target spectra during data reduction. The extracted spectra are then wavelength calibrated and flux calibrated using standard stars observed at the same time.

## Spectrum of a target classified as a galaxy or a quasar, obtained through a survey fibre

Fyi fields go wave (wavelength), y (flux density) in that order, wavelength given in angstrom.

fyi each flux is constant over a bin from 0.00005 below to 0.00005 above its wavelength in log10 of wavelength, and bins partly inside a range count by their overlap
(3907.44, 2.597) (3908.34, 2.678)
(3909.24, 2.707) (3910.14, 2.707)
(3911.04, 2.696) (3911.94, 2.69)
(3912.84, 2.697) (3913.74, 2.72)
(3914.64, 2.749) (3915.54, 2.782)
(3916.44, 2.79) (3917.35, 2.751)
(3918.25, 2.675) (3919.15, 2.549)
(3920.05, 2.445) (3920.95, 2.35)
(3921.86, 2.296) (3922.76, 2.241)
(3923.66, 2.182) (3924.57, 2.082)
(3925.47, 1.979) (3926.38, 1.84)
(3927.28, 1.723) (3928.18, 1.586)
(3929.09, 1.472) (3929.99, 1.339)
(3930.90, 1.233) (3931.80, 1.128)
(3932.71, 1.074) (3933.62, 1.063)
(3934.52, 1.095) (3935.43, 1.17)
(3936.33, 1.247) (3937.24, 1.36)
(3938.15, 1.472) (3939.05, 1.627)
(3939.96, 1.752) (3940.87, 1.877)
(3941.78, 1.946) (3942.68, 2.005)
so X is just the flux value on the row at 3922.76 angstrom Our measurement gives 2.241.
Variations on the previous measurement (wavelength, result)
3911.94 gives 2.69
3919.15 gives 2.549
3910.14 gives 2.707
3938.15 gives 1.472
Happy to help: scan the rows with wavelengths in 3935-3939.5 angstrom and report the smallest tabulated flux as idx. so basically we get 1.17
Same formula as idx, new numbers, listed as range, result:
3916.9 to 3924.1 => 2.182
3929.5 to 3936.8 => 1.063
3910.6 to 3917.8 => 2.69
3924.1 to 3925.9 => 1.979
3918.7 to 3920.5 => 2.445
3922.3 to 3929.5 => 1.472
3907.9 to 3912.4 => 2.678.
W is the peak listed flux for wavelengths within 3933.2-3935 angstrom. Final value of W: 1.095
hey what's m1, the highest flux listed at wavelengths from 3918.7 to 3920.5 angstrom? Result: 2.549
